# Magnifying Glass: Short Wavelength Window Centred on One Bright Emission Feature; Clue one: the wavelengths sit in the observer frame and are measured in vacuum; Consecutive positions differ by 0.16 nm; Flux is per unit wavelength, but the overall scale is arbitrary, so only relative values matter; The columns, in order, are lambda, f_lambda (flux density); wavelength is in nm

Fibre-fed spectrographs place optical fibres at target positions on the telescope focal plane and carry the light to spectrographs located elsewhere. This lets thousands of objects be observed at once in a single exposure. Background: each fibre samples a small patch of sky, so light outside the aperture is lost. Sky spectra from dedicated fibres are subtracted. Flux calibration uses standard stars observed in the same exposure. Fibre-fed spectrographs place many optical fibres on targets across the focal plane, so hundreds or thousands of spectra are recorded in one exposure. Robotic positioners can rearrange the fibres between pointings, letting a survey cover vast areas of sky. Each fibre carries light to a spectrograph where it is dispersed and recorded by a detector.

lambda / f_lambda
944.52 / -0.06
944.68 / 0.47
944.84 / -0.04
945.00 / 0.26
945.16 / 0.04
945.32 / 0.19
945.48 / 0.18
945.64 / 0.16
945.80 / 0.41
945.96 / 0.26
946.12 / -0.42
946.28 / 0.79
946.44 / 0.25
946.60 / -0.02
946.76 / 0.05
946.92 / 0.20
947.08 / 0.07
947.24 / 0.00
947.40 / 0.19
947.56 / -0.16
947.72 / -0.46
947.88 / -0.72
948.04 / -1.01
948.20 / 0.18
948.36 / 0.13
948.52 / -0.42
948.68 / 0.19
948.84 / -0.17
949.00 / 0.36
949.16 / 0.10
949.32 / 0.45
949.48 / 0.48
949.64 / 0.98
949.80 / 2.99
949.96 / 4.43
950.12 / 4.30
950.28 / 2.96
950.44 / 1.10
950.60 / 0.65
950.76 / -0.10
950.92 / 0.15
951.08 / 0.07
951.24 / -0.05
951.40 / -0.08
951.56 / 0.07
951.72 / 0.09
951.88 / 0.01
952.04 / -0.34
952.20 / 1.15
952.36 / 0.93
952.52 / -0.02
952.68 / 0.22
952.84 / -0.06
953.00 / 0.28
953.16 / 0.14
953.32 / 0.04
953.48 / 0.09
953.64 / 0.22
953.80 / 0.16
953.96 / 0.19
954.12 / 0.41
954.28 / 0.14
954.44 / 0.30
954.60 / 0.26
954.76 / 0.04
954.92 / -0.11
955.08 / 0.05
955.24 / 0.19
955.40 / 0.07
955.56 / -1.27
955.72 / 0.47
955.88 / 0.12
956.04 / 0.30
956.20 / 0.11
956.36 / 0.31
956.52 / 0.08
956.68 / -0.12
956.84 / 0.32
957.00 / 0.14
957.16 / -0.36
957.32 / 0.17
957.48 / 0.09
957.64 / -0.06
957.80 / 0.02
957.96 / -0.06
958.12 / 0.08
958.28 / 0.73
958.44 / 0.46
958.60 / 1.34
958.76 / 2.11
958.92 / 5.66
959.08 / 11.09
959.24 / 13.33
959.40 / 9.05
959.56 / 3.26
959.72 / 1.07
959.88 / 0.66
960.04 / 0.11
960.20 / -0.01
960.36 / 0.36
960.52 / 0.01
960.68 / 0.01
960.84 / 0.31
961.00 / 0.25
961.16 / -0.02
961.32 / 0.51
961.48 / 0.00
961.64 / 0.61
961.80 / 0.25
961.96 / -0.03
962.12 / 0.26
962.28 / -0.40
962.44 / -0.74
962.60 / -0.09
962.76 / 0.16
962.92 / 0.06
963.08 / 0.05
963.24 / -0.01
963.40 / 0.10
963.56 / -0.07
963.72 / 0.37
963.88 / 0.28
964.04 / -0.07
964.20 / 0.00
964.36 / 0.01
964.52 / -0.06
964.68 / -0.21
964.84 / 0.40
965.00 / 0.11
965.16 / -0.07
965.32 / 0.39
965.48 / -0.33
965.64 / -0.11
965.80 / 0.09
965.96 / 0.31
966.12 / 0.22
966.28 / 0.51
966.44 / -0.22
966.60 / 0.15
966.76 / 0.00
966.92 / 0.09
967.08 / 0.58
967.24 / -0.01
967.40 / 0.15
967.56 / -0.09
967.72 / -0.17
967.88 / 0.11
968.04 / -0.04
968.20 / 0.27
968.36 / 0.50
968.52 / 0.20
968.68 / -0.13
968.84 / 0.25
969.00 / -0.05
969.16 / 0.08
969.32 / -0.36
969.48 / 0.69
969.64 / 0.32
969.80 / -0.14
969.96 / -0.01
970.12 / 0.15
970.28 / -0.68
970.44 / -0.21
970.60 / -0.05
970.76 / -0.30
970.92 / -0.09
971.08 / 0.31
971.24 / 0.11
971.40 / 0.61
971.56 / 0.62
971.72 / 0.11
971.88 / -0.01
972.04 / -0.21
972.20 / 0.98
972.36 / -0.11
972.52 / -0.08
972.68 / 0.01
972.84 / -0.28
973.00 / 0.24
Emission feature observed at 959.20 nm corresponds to [O III] 5007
